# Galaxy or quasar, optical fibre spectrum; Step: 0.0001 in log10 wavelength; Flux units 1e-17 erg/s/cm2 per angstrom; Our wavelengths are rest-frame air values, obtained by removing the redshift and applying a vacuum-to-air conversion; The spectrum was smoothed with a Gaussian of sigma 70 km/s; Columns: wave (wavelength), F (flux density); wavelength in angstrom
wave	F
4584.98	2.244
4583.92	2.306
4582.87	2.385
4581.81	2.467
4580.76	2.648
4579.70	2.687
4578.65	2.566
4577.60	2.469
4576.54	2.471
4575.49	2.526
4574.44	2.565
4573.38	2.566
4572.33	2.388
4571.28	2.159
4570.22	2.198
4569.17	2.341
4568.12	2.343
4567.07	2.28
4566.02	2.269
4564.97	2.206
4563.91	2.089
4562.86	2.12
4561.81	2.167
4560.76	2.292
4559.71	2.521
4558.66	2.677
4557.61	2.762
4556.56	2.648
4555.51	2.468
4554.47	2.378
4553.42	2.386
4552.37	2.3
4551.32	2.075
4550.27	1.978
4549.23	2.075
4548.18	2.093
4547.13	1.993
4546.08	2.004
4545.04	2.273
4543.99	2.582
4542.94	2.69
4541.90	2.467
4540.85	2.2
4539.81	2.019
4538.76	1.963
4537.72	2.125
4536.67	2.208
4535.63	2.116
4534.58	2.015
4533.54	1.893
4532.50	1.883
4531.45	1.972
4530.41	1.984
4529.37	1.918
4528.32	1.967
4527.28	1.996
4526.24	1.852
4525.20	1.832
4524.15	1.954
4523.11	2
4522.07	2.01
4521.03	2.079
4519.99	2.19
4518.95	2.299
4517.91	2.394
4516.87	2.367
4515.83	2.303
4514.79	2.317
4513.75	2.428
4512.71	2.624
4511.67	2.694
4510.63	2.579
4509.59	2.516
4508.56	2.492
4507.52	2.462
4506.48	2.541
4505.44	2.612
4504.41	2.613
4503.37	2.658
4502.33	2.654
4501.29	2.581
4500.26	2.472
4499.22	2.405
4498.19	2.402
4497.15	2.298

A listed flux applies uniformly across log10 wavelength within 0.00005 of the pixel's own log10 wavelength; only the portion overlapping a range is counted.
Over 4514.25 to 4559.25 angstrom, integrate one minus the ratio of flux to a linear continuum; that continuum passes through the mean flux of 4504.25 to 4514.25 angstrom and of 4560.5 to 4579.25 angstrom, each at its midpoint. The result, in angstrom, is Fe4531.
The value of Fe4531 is 5.01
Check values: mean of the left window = 2.56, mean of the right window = 2.34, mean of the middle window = 2.18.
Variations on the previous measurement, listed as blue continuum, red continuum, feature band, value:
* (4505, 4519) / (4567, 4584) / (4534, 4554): 2.2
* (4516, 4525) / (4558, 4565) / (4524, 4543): 1.4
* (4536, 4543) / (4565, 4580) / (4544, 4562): -0.1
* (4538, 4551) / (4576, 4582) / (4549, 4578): 0.5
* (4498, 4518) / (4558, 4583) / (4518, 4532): 2.6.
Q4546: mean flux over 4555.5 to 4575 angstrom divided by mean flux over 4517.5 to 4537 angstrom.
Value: 1.17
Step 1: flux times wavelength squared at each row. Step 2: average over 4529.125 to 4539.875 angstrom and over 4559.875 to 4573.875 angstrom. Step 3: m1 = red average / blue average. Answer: 1.14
